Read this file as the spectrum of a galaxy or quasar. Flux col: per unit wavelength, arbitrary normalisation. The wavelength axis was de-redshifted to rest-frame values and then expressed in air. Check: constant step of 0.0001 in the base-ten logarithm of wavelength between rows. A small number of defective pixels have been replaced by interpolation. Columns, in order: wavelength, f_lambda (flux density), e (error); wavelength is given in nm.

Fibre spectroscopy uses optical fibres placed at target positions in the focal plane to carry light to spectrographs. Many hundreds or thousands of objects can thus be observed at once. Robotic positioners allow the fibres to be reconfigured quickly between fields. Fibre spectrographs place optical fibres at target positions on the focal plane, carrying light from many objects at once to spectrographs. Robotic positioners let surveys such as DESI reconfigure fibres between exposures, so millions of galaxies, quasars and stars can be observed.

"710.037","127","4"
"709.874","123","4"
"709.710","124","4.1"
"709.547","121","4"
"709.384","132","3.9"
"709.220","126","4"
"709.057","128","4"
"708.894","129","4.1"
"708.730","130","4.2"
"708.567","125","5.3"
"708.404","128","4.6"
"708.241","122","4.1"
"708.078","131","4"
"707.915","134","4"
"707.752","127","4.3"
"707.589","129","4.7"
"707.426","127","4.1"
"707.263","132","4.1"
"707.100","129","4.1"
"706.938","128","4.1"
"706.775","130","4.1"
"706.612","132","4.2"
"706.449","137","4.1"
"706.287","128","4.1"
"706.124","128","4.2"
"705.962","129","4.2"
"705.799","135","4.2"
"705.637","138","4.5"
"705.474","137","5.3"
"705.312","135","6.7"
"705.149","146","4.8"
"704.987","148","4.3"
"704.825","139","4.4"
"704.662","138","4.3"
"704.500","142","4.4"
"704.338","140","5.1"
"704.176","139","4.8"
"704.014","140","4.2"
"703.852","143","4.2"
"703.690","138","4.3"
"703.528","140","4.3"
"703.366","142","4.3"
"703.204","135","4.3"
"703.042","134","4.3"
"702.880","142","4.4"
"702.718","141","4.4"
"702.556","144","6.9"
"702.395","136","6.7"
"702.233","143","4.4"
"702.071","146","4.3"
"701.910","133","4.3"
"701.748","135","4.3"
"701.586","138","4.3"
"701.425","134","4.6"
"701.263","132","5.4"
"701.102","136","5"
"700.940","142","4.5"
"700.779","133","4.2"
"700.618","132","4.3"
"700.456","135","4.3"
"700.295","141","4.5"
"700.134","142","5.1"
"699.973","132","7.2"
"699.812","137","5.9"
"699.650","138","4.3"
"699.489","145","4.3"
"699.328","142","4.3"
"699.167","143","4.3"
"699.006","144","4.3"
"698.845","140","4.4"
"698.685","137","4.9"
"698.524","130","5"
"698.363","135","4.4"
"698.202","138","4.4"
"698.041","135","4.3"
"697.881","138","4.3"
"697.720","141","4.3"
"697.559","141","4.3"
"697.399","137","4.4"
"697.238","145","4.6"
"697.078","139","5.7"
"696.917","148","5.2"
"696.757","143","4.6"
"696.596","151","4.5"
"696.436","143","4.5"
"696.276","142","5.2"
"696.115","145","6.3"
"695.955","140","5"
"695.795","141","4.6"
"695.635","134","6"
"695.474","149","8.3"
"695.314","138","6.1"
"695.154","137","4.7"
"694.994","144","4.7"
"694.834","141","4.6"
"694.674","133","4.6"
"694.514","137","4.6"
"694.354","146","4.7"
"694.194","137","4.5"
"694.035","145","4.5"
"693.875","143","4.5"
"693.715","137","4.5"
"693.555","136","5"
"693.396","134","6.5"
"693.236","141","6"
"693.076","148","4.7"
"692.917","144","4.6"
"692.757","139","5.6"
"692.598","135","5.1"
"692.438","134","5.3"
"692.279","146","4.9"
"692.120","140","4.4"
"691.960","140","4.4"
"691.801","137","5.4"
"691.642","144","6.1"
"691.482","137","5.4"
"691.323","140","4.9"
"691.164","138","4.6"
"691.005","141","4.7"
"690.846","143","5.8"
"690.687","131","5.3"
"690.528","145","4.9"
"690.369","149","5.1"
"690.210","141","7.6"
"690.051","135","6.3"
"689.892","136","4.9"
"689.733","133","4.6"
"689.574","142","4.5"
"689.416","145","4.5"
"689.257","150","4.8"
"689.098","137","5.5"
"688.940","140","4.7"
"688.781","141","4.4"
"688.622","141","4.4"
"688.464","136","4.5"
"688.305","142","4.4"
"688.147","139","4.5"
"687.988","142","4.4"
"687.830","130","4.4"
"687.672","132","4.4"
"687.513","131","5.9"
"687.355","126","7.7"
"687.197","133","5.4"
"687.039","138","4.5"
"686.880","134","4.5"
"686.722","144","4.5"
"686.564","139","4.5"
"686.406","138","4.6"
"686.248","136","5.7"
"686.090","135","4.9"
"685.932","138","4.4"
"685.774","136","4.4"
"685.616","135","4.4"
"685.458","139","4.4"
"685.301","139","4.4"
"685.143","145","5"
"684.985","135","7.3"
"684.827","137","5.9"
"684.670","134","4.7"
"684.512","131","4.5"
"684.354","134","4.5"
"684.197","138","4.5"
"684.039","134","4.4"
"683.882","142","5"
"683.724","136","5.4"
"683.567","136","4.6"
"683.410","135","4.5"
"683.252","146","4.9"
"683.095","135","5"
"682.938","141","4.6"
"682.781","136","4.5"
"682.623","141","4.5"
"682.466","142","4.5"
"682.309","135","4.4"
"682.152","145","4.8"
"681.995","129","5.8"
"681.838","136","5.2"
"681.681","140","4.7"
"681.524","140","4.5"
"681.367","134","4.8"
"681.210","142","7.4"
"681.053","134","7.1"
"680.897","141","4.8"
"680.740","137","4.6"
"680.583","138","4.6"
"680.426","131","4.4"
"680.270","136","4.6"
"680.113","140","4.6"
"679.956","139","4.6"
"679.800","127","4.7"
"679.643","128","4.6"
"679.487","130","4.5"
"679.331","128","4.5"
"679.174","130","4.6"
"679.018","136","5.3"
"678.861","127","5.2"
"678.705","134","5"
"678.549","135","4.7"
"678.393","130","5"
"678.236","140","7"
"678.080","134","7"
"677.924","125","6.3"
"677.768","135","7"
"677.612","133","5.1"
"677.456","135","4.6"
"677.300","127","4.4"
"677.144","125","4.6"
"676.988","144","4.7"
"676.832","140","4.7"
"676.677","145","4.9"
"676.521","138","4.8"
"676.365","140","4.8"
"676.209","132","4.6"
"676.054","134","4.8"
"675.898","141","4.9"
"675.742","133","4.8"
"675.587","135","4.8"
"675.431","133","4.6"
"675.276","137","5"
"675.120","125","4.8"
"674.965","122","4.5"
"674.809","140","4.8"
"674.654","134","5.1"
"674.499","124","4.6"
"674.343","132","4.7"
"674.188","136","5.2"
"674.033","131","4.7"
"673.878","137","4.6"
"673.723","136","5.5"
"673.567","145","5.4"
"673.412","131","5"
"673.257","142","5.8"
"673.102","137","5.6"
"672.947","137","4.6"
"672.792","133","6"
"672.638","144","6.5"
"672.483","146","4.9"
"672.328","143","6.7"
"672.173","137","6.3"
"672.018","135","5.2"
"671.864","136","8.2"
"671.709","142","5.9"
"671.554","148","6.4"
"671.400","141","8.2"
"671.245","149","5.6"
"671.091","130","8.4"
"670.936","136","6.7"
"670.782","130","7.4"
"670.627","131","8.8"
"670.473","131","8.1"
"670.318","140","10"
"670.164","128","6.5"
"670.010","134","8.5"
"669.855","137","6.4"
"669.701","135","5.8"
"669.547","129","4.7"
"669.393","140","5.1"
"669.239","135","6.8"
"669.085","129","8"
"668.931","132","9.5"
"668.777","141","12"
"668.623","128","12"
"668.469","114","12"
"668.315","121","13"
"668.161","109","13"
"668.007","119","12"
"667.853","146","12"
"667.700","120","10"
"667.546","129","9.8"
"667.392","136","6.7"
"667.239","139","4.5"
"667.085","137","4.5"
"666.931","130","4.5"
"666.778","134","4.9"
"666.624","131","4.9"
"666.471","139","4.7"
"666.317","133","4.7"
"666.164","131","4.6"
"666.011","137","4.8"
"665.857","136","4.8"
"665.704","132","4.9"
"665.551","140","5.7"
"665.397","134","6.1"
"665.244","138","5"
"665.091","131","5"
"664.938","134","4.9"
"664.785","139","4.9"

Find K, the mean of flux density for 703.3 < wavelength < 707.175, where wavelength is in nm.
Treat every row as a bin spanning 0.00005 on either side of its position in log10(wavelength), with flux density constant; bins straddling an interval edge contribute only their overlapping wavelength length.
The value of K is 137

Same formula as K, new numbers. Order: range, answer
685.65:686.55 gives 137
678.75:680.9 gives 133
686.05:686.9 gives 138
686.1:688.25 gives 136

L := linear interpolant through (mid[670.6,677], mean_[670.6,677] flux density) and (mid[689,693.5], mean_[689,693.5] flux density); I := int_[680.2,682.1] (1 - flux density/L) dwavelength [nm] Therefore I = 0.021 nm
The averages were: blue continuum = 137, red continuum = 140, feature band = 137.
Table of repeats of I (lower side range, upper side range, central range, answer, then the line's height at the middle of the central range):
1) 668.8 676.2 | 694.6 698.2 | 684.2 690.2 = 0.07 nm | 139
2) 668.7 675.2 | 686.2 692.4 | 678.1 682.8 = 0.06 nm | 137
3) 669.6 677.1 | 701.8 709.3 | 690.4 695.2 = -0.16 nm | 135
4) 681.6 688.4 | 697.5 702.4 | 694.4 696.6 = -0.05 nm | 138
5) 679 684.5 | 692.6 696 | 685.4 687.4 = 0.02 nm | 138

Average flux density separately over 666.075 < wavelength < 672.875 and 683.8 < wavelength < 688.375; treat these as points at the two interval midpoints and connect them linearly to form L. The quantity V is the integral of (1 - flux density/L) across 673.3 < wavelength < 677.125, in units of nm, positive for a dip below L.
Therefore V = -0.011 nm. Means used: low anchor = 134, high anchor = 136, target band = 135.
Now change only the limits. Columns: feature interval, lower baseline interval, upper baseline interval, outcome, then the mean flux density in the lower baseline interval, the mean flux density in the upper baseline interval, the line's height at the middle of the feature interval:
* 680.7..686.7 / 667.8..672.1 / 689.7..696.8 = -0.01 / 133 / 140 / 137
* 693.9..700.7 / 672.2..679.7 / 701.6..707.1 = -0.16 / 135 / 137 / 137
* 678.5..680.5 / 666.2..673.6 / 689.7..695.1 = 0.06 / 134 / 140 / 137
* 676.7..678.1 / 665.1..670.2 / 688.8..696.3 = 0.02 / 132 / 140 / 135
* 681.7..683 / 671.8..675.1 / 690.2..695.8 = 0.00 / 136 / 140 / 138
